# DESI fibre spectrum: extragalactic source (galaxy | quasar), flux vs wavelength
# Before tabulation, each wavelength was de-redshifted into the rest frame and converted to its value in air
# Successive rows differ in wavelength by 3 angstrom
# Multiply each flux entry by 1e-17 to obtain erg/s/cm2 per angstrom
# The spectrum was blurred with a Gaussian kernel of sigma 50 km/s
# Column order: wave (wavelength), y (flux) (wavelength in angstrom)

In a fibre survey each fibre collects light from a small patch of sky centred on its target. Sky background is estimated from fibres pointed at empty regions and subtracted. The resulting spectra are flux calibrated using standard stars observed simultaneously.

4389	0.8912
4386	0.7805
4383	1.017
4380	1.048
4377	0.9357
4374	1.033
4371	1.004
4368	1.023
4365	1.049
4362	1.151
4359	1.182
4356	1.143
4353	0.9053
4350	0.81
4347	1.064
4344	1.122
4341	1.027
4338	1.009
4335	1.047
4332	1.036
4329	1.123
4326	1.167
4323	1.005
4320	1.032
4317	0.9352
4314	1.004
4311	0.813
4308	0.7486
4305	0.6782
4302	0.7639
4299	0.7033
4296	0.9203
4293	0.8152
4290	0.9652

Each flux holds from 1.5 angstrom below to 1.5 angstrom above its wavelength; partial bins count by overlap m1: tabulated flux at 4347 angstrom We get 1.064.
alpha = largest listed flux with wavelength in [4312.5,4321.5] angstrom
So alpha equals 1.032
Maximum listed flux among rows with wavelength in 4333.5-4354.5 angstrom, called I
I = 1.122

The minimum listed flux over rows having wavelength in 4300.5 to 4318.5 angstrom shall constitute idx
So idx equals 0.6782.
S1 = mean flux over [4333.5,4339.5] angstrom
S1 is 1.03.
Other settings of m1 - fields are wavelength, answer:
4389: 0.8912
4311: 0.813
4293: 0.8152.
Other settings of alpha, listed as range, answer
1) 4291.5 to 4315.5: 1.004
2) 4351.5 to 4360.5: 1.182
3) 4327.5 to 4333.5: 1.123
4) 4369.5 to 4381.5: 1.048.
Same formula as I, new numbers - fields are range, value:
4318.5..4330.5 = 1.167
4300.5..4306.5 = 0.7639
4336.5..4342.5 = 1.027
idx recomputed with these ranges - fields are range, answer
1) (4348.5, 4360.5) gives 0.81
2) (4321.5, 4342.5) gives 1.005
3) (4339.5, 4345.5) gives 1.027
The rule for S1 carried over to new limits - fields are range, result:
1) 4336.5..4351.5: 1.01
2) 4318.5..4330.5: 1.08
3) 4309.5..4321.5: 0.946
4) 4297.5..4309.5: 0.724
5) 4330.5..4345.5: 1.05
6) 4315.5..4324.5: 0.991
